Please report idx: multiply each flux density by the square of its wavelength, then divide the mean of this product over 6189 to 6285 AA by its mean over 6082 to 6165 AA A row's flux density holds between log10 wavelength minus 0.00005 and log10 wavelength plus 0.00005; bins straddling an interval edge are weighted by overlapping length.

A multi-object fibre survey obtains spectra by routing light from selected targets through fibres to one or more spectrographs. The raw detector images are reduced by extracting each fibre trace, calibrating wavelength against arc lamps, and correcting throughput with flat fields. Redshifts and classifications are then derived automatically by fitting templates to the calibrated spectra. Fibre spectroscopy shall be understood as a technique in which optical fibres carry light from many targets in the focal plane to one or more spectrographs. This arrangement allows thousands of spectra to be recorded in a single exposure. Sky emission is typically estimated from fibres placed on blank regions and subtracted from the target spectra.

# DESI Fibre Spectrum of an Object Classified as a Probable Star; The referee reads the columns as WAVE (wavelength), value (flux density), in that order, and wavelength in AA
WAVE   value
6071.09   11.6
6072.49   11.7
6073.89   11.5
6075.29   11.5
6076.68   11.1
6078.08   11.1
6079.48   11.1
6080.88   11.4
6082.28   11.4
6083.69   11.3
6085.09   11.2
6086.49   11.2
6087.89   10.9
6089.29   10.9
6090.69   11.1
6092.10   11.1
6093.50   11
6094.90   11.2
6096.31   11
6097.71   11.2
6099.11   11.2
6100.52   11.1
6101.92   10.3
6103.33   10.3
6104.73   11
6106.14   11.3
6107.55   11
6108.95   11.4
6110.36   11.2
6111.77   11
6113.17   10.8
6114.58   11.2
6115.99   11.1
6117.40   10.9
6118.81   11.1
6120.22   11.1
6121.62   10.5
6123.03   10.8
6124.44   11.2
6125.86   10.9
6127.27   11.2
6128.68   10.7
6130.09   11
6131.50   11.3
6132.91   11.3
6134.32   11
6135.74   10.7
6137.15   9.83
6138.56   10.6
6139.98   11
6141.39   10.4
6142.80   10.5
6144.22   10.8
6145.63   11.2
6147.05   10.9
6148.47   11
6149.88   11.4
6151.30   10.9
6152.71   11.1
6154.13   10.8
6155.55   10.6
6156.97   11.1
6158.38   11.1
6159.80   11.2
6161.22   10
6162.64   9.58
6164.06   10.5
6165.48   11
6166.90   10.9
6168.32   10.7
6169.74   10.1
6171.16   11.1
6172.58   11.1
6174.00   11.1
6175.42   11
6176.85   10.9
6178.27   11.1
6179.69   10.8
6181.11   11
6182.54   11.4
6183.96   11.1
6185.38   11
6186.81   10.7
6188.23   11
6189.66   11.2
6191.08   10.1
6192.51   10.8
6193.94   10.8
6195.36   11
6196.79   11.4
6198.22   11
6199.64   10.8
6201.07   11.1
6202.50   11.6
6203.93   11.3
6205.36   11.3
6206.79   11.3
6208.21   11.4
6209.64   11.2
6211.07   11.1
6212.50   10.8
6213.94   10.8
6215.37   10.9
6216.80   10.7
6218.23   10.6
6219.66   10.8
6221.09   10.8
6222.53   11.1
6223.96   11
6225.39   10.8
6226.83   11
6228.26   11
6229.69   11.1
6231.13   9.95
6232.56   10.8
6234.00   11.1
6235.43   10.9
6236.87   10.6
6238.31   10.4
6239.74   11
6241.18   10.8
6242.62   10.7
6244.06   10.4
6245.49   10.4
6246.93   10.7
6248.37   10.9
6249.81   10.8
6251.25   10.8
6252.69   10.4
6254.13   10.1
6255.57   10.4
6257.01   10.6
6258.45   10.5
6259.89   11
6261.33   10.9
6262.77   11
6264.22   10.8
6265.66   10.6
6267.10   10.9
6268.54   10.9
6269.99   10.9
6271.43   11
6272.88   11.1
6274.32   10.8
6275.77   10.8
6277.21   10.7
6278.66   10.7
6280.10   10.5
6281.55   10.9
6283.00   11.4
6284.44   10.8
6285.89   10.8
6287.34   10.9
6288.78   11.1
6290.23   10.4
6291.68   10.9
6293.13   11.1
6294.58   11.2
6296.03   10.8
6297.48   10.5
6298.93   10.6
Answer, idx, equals 1.03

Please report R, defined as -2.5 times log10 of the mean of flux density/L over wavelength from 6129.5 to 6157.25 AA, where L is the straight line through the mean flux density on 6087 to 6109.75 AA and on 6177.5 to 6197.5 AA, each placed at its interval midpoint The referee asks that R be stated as 0.011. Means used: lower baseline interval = 11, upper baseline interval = 11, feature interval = 10.9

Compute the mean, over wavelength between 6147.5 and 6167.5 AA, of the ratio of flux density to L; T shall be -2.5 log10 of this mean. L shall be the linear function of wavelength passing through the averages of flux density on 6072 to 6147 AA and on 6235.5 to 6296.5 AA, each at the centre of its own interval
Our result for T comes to 0.01 mag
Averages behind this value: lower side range 11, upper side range 10.8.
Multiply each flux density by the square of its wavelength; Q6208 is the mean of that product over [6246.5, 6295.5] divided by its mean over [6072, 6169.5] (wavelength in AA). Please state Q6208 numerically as 1.0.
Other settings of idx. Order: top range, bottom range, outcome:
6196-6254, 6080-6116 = 1.02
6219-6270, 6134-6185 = 1.02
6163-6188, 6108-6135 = 1.00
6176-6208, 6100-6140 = 1.03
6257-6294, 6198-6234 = 1.01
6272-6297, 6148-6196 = 1.04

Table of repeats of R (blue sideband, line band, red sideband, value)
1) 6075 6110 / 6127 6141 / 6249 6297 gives 0.02 mag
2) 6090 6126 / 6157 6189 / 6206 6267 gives 0.00 mag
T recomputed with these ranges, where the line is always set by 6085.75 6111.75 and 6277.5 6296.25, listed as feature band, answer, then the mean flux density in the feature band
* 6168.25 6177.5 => 0.010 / 10.9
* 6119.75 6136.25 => 0.002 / 11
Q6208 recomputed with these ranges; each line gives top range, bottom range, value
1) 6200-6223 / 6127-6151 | 1.04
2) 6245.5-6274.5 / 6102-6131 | 1.03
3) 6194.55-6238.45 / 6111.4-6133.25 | 1.03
